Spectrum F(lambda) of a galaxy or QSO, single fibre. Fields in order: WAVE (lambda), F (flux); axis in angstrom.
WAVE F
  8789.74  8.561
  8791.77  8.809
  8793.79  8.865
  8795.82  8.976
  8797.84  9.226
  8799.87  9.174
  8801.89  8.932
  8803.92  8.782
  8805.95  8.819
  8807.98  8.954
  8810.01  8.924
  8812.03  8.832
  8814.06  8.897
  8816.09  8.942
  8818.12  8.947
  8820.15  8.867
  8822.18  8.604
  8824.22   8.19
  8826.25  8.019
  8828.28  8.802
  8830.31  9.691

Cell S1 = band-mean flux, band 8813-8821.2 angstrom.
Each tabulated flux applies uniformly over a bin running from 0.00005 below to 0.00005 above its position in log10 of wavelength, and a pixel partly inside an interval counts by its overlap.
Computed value 8.91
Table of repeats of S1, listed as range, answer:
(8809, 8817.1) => 8.91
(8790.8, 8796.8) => 8.88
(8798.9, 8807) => 8.92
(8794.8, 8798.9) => 9.09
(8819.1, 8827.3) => 8.42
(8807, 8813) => 8.91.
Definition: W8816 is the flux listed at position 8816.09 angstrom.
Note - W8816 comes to 8.942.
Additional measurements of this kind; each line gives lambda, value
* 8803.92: 8.782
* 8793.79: 8.865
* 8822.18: 8.604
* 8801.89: 8.932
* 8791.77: 8.809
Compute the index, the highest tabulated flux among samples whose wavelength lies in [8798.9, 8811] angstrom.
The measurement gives 9.174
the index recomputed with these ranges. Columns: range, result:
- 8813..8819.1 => 8.947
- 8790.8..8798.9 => 9.226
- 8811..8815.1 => 8.897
